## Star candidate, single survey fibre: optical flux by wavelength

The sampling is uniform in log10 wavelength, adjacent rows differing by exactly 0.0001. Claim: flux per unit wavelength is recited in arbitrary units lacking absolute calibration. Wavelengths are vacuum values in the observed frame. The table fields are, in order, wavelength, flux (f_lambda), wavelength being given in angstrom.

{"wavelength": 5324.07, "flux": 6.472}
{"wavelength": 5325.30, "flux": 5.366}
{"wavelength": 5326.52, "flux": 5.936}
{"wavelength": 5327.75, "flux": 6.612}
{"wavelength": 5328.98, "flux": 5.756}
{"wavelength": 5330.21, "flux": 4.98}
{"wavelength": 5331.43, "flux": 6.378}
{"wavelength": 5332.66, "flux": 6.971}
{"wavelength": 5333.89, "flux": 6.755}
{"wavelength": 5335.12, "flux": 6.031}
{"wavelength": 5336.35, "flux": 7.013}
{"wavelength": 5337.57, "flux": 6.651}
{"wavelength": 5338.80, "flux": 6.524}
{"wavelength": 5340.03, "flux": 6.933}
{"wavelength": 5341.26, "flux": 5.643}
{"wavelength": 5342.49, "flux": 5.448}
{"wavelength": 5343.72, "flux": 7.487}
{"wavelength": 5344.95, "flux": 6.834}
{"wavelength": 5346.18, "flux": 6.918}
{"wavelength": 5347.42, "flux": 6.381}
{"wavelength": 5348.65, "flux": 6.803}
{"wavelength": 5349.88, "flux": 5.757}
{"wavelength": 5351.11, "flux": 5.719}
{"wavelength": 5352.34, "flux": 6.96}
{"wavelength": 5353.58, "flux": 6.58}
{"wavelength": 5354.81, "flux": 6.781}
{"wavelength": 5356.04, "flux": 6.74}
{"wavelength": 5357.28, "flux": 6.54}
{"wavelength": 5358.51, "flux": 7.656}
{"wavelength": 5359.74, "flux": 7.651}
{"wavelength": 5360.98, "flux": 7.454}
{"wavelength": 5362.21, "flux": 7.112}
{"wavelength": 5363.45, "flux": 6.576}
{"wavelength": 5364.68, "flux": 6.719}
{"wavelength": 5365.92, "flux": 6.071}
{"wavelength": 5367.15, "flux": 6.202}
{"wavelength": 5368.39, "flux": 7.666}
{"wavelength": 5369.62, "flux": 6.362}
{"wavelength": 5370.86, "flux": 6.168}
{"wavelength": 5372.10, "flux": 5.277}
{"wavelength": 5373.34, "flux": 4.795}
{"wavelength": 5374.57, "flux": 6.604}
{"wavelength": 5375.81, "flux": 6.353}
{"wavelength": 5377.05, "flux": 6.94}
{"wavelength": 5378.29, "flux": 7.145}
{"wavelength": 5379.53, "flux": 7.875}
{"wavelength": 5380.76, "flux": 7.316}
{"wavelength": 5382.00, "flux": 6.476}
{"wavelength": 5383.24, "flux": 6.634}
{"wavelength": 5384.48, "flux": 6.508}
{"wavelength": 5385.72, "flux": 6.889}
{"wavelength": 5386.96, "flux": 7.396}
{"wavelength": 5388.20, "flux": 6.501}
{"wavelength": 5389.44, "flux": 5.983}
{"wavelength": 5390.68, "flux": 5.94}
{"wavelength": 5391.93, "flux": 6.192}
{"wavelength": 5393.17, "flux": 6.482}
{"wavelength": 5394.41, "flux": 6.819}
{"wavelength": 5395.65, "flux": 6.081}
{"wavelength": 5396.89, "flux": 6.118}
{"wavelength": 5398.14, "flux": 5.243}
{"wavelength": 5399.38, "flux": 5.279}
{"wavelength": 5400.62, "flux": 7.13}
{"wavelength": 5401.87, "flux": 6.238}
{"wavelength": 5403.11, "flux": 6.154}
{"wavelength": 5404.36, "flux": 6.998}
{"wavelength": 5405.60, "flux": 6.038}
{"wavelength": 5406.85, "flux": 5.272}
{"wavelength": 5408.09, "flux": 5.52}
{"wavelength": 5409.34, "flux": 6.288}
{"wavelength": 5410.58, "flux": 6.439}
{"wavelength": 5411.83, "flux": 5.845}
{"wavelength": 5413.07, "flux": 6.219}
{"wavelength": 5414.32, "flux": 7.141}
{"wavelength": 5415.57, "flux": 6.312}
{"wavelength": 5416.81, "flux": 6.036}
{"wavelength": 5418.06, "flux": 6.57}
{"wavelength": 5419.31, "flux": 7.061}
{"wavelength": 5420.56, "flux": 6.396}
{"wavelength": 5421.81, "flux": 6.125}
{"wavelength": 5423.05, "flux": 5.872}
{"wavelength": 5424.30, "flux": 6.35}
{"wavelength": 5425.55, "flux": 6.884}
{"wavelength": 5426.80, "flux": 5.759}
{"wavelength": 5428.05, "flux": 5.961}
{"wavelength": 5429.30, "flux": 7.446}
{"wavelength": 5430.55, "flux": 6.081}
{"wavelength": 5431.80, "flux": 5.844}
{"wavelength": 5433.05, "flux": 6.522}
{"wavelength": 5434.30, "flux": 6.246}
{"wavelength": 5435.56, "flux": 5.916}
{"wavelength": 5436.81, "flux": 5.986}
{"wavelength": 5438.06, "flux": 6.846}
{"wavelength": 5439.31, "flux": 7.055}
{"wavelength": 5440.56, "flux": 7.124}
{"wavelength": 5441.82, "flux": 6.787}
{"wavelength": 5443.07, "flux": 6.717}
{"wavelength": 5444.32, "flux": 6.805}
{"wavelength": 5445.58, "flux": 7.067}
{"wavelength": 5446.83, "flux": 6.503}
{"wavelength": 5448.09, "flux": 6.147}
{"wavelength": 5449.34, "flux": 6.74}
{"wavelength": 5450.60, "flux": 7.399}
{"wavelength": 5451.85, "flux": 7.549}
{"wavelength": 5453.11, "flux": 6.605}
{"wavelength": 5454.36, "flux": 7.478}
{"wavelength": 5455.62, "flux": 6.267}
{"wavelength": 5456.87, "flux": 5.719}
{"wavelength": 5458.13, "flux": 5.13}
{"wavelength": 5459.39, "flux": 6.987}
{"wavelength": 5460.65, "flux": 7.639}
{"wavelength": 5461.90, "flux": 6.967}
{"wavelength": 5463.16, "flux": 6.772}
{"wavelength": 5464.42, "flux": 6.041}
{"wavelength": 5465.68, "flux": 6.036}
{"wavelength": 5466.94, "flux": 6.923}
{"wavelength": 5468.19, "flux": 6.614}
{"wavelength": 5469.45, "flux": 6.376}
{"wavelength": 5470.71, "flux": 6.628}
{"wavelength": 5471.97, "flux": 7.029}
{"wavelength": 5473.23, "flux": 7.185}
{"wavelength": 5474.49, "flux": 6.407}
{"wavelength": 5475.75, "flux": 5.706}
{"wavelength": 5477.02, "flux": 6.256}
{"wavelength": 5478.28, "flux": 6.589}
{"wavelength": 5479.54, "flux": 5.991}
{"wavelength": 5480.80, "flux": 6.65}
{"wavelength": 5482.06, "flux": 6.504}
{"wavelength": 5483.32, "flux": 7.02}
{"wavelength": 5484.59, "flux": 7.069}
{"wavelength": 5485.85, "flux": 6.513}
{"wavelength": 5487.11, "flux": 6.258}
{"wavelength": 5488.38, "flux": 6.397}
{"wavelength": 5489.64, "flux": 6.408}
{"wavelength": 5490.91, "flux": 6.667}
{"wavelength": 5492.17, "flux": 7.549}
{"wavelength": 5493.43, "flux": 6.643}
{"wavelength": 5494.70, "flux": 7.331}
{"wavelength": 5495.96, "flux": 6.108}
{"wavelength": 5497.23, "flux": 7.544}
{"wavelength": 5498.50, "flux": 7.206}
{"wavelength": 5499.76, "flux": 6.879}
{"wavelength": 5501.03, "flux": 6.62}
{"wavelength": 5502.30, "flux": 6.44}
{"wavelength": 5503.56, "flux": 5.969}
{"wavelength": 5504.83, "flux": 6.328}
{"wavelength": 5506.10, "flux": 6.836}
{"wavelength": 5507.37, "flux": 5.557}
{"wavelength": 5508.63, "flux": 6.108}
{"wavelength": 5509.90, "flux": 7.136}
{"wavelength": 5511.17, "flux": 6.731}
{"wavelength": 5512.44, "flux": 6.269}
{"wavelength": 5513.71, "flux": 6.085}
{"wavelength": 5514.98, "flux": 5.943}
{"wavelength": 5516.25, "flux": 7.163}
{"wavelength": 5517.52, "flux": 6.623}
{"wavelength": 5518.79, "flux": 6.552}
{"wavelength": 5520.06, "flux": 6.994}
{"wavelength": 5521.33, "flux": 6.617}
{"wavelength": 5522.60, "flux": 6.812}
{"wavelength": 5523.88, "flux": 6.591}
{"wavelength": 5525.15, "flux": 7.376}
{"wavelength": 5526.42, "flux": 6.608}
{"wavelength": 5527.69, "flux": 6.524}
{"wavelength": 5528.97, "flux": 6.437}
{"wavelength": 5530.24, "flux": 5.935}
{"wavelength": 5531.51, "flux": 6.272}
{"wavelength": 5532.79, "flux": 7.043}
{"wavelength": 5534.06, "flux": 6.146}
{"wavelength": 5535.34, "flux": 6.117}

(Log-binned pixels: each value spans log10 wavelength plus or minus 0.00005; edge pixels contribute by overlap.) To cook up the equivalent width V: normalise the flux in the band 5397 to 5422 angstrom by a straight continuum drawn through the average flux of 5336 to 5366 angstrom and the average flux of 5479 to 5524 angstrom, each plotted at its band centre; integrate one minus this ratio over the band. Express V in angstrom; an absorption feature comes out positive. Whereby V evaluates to 1.7 angstrom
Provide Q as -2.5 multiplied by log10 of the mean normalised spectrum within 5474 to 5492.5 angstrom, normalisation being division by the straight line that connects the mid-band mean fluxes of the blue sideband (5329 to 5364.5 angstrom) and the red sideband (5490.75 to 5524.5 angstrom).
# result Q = 0.020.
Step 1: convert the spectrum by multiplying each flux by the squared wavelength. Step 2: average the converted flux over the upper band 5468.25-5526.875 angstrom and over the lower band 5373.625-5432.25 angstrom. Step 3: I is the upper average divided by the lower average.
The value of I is 1.07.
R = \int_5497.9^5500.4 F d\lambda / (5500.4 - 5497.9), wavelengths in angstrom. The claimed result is 7.05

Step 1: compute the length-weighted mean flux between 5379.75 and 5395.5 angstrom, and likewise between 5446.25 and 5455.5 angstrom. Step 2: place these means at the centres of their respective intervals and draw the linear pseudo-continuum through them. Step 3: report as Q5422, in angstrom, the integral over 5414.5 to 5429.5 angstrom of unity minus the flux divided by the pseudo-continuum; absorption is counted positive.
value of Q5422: 0.8 angstrom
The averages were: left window 6.61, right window 6.88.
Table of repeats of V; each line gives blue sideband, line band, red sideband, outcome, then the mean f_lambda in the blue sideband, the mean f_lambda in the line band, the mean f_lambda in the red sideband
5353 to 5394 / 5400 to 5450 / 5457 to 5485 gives 1.41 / 6.66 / 6.41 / 6.55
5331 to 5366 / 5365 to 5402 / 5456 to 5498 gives 1.23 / 6.67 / 6.43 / 6.6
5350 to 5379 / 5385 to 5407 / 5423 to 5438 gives 0.54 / 6.6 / 6.28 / 6.27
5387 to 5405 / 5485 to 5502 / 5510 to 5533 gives -0.67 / 6.26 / 6.78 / 6.59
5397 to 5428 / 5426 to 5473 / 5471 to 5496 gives -1.22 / 6.21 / 6.59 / 6.63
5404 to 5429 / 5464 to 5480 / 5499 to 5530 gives -0.08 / 6.26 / 6.45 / 6.55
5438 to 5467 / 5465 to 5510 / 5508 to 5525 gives 0.45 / 6.71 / 6.59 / 6.61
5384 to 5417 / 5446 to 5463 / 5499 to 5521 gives -0.89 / 6.26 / 6.71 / 6.49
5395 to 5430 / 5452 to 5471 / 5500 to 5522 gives -0.63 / 6.24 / 6.57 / 6.48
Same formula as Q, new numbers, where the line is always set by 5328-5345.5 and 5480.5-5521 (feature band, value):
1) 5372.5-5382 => -0.04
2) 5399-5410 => 0.06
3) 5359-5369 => -0.08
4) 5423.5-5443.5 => 0.01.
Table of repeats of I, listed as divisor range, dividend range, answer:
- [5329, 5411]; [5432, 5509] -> 1.06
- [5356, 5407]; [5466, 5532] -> 1.06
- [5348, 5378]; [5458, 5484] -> 1.04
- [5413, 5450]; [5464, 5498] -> 1.04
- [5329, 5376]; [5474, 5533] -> 1.07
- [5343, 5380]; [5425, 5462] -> 1.02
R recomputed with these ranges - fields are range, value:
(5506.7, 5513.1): 6.36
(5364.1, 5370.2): 6.61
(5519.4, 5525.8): 6.88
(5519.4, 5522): 6.81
